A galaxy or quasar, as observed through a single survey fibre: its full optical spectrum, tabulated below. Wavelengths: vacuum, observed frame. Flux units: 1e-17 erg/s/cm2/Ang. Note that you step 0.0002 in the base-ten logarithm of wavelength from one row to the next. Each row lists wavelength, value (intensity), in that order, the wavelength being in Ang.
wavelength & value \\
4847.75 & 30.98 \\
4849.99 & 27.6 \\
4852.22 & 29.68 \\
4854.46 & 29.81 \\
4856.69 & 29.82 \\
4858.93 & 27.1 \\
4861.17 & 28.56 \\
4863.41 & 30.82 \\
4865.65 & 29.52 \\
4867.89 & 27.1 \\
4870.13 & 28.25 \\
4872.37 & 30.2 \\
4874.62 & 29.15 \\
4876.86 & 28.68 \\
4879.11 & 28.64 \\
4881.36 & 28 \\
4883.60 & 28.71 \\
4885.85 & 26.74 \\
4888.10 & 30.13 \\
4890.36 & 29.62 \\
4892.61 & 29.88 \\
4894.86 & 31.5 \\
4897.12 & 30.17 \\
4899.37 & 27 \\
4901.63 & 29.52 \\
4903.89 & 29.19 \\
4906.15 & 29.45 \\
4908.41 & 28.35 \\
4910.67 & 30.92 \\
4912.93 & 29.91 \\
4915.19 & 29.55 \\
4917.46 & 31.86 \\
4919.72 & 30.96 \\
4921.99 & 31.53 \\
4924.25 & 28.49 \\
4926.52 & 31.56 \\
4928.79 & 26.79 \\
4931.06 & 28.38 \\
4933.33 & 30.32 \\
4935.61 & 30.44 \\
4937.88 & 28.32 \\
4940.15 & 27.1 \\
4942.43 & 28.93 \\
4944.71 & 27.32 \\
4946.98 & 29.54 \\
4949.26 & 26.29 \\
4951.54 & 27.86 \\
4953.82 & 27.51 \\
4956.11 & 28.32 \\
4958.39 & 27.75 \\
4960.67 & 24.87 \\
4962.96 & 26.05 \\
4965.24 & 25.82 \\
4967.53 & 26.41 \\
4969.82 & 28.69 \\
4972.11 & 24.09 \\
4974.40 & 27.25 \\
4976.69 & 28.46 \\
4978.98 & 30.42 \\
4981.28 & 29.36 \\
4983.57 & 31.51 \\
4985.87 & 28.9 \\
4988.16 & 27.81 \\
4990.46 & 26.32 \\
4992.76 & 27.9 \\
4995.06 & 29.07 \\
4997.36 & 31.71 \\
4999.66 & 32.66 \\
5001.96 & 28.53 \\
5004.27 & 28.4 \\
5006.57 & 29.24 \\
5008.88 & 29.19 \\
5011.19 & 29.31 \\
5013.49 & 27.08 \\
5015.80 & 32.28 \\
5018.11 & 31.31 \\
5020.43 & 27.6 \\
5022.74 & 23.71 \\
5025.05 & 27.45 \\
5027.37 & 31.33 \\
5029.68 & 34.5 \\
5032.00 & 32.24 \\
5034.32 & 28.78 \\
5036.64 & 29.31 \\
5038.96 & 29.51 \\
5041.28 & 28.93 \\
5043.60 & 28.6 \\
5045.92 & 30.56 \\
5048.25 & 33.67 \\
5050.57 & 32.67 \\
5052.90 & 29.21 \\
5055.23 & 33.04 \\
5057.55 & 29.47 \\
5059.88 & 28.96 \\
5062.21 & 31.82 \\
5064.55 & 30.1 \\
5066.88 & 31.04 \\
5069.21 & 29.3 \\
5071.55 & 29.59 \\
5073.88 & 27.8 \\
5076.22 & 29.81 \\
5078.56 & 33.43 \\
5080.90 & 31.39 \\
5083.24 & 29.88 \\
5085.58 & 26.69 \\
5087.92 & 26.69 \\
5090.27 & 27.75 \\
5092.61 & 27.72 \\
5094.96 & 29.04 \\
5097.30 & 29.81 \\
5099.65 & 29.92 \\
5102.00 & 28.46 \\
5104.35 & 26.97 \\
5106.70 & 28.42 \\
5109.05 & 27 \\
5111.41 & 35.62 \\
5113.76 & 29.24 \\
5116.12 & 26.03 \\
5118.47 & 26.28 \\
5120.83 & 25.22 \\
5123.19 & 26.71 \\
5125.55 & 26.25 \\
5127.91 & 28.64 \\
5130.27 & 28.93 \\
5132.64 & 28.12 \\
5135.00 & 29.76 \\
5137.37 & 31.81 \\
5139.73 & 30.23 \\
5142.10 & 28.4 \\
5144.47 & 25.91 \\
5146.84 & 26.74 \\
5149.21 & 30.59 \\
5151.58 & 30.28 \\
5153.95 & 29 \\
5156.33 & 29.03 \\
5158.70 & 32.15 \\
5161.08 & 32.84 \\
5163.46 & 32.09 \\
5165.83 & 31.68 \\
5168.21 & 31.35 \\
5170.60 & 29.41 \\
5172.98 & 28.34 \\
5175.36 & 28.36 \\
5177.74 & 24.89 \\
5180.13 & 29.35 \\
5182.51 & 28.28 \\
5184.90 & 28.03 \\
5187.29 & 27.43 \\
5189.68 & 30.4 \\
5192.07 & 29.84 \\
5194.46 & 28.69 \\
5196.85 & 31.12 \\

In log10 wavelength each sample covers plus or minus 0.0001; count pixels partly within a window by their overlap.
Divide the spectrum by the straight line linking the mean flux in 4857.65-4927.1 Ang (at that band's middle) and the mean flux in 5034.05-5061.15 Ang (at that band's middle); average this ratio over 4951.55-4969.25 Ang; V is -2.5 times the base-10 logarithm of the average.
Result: 0.11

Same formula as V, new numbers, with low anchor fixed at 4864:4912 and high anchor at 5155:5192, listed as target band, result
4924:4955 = 0.027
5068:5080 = -0.022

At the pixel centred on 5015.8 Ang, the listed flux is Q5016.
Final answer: 32.28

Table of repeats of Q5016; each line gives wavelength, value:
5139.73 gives 30.23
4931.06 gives 28.38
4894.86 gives 31.5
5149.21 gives 30.59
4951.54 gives 27.86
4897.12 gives 30.17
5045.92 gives 30.56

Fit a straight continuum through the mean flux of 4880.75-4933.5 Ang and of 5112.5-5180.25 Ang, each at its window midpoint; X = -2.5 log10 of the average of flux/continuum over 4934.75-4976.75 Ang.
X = 0.08 mag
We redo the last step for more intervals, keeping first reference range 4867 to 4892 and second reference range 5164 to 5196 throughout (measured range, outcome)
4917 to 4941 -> -0.03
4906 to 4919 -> -0.05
